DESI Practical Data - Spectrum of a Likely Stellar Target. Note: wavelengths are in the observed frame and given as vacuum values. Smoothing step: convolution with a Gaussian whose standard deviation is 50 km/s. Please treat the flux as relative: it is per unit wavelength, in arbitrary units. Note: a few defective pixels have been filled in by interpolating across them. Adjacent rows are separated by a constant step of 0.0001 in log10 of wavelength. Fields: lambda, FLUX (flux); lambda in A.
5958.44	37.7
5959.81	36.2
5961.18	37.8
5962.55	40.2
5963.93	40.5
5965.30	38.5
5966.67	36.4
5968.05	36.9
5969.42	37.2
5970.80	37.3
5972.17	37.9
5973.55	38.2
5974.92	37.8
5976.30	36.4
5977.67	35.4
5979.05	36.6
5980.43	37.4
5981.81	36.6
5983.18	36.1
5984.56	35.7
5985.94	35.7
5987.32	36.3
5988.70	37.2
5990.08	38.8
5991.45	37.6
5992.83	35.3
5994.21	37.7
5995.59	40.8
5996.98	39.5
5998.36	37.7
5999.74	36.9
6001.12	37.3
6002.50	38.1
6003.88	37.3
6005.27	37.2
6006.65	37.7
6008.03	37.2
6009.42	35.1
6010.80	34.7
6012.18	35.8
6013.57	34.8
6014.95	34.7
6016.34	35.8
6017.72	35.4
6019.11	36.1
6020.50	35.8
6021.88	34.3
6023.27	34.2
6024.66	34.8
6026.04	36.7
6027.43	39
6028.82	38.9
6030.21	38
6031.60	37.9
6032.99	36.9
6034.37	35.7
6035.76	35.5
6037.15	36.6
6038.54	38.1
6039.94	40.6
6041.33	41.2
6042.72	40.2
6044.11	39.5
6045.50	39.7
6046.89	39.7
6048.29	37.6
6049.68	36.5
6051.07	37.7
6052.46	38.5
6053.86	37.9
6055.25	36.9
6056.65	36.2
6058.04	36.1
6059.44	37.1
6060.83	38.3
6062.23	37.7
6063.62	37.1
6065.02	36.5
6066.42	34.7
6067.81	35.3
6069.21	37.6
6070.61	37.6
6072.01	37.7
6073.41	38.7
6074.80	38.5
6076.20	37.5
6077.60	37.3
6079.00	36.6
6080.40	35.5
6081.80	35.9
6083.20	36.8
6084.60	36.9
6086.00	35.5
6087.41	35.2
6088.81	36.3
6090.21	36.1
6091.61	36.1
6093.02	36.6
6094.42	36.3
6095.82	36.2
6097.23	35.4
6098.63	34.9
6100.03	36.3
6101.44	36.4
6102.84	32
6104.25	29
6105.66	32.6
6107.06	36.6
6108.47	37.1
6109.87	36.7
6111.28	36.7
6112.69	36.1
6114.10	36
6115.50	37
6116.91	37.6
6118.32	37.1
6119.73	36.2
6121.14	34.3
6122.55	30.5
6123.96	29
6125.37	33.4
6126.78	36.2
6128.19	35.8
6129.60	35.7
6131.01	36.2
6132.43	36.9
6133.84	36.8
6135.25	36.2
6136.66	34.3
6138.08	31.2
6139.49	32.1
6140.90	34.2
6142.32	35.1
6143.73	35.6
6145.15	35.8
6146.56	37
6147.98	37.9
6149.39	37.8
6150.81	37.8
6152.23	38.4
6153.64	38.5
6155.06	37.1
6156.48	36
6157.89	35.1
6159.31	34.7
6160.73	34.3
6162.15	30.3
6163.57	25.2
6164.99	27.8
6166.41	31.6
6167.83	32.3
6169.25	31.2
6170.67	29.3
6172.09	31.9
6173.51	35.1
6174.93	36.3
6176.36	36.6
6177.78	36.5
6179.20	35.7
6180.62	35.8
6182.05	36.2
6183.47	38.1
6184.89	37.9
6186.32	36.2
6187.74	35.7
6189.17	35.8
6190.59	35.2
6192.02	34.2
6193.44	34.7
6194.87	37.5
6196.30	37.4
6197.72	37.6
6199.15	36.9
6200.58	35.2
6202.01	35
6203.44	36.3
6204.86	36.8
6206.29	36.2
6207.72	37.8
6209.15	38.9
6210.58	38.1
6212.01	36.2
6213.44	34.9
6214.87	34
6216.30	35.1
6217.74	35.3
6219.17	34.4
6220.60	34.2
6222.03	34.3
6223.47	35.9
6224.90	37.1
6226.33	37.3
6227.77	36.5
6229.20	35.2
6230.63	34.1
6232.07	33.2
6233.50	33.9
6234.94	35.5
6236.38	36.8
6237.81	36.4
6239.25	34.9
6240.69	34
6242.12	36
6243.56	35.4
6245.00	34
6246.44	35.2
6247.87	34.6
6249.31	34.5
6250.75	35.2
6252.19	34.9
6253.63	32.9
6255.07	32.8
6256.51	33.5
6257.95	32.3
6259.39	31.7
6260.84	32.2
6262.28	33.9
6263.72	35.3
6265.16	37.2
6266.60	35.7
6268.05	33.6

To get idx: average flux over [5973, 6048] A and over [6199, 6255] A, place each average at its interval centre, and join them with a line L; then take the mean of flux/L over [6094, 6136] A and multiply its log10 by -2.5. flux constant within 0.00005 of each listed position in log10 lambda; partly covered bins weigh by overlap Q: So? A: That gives 0.03 mag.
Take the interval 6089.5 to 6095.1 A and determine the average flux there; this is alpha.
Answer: 36.3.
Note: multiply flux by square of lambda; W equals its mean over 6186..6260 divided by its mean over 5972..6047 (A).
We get 1.0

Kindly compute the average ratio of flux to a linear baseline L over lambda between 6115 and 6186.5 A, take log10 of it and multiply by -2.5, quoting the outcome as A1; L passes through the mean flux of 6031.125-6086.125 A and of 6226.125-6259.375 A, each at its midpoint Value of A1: 0.038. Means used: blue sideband 37.5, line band 34.8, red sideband 34.6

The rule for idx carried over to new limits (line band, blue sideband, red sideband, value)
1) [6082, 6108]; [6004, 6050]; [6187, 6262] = 0.034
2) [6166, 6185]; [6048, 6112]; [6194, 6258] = 0.037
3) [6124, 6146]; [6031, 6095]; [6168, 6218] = 0.047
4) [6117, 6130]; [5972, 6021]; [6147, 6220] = 0.044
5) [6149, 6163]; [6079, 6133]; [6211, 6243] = -0.015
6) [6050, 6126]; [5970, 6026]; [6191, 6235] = 0.007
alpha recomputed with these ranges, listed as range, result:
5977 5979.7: 35.9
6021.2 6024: 34.2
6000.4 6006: 37.5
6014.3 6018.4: 35.3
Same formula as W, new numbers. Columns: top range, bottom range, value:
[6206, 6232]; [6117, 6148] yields 1.06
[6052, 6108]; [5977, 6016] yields 1.01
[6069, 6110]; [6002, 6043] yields 1.00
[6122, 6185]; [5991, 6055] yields 0.97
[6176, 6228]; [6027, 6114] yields 1.02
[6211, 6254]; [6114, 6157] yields 1.02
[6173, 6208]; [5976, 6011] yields 1.04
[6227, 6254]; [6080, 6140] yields 1.03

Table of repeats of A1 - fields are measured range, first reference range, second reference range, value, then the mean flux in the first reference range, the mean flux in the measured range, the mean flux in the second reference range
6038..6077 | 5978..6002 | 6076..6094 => -0.04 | 37.2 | 37.9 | 36.3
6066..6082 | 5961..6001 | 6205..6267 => -0.01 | 37.5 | 37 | 35.1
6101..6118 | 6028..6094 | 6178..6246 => 0.05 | 37.3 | 35.3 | 35.8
